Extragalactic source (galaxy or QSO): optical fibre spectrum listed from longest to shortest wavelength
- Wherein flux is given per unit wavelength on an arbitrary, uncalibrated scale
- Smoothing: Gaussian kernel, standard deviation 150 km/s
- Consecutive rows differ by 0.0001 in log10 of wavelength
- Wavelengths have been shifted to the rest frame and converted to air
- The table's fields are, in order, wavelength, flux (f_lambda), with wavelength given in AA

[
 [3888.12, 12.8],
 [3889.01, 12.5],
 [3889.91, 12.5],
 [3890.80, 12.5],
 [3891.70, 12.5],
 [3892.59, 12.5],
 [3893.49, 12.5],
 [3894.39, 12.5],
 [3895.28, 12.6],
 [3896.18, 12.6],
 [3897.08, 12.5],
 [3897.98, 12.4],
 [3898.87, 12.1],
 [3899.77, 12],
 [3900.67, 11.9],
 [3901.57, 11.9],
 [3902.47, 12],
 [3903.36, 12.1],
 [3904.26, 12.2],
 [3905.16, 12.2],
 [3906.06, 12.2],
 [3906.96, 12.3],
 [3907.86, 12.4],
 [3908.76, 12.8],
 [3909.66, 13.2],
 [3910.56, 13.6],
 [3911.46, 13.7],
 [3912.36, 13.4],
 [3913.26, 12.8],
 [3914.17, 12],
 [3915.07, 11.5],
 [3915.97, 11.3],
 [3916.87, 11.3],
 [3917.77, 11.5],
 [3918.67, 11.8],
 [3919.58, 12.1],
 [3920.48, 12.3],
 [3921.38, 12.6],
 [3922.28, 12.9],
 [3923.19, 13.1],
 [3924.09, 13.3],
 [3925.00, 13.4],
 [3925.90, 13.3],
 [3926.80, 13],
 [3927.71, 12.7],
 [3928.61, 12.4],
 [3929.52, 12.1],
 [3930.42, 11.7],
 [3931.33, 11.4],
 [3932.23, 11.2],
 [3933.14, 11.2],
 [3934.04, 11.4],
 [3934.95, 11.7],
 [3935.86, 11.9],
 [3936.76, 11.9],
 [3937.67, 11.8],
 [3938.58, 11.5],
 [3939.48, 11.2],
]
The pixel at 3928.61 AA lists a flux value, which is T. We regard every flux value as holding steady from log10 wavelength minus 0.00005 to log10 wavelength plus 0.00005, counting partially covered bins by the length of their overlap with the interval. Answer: 12.4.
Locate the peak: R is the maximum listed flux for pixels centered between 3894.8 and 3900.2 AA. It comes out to 12.6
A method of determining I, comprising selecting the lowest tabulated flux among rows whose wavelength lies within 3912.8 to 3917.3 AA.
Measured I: 11.3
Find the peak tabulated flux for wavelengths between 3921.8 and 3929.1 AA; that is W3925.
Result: 13.4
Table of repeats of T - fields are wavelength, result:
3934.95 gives 11.7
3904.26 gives 12.2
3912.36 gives 13.4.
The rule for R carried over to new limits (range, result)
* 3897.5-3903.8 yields 12.4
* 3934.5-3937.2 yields 11.9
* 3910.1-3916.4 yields 13.7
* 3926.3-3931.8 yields 13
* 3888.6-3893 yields 12.5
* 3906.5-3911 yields 13.6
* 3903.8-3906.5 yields 12.2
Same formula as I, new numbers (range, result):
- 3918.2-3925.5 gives 11.8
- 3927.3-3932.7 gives 11.2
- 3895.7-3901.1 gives 11.9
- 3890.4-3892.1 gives 12.5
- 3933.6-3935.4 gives 11.4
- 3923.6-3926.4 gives 13.3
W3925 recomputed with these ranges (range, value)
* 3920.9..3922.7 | 12.9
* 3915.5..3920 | 12.1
